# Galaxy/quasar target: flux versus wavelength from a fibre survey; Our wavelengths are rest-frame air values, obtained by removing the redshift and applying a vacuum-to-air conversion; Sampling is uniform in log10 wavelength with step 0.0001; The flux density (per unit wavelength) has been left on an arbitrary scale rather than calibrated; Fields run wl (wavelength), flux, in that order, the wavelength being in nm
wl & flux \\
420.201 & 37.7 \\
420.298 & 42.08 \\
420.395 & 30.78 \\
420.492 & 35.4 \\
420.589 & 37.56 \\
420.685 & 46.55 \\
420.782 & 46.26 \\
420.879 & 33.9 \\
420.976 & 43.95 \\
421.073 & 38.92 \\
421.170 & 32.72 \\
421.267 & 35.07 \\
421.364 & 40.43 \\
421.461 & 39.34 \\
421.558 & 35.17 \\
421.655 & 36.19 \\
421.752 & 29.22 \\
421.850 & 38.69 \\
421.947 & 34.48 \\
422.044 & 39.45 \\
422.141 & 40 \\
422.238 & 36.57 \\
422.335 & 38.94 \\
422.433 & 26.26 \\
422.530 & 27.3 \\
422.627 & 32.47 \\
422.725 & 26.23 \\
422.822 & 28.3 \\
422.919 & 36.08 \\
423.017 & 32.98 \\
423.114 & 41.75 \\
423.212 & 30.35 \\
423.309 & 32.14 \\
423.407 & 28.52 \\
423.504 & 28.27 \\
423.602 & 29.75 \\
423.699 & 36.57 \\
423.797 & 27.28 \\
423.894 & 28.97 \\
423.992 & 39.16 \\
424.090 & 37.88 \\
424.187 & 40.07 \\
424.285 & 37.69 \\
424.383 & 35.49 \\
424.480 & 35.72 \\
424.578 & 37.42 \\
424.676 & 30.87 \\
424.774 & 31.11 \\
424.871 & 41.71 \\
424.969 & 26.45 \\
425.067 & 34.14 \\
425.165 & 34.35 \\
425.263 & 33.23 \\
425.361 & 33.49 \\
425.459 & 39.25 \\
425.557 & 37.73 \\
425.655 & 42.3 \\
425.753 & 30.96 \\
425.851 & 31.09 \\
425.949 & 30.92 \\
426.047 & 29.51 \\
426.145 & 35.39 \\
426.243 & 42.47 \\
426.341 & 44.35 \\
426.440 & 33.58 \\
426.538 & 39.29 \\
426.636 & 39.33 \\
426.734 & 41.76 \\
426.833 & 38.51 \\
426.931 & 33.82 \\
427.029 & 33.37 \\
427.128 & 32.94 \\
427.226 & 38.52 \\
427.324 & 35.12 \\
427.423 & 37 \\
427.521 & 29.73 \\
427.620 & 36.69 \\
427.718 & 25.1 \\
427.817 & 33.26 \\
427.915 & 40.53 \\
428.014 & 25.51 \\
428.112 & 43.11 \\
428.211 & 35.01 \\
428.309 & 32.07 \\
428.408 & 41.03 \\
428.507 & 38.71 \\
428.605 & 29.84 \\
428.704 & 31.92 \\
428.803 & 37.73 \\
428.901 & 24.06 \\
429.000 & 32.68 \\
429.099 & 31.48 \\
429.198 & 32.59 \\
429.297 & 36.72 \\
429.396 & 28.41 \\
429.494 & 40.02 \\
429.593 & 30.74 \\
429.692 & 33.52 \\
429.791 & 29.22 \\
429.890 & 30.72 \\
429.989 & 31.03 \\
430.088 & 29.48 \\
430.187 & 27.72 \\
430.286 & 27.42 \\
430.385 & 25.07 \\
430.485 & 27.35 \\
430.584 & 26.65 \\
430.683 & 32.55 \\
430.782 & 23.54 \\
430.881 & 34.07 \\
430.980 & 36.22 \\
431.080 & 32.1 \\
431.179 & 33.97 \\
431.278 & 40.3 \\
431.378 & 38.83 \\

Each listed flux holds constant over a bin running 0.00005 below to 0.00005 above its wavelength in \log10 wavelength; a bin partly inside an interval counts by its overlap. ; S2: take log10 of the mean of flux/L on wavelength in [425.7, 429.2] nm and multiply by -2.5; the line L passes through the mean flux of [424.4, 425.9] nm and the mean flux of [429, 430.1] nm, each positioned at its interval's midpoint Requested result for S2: -0.041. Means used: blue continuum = 34.7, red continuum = 32.3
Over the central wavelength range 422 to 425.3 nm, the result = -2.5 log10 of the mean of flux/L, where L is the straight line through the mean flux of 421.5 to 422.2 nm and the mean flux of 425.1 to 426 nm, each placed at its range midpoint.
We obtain 0.06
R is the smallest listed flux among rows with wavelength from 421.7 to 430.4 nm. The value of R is 24.06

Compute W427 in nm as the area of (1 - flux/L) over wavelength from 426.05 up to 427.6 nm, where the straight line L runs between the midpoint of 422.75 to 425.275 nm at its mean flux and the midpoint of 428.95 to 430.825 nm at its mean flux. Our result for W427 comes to -0.227 nm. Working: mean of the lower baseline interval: 33.6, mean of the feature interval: 36.8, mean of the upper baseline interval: 30.4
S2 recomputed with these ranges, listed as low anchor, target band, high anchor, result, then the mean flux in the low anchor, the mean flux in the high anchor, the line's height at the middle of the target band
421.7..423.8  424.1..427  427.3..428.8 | -0.07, 32.9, 34.4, 33.7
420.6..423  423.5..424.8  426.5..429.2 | 0.04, 35.9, 34.7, 35.4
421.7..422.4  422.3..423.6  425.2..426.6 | 0.16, 36.5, 36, 36.4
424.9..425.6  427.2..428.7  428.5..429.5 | -0.05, 34.2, 32.6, 33.1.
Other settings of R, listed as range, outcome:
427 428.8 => 25.1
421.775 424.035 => 26.23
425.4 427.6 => 29.51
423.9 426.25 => 26.45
